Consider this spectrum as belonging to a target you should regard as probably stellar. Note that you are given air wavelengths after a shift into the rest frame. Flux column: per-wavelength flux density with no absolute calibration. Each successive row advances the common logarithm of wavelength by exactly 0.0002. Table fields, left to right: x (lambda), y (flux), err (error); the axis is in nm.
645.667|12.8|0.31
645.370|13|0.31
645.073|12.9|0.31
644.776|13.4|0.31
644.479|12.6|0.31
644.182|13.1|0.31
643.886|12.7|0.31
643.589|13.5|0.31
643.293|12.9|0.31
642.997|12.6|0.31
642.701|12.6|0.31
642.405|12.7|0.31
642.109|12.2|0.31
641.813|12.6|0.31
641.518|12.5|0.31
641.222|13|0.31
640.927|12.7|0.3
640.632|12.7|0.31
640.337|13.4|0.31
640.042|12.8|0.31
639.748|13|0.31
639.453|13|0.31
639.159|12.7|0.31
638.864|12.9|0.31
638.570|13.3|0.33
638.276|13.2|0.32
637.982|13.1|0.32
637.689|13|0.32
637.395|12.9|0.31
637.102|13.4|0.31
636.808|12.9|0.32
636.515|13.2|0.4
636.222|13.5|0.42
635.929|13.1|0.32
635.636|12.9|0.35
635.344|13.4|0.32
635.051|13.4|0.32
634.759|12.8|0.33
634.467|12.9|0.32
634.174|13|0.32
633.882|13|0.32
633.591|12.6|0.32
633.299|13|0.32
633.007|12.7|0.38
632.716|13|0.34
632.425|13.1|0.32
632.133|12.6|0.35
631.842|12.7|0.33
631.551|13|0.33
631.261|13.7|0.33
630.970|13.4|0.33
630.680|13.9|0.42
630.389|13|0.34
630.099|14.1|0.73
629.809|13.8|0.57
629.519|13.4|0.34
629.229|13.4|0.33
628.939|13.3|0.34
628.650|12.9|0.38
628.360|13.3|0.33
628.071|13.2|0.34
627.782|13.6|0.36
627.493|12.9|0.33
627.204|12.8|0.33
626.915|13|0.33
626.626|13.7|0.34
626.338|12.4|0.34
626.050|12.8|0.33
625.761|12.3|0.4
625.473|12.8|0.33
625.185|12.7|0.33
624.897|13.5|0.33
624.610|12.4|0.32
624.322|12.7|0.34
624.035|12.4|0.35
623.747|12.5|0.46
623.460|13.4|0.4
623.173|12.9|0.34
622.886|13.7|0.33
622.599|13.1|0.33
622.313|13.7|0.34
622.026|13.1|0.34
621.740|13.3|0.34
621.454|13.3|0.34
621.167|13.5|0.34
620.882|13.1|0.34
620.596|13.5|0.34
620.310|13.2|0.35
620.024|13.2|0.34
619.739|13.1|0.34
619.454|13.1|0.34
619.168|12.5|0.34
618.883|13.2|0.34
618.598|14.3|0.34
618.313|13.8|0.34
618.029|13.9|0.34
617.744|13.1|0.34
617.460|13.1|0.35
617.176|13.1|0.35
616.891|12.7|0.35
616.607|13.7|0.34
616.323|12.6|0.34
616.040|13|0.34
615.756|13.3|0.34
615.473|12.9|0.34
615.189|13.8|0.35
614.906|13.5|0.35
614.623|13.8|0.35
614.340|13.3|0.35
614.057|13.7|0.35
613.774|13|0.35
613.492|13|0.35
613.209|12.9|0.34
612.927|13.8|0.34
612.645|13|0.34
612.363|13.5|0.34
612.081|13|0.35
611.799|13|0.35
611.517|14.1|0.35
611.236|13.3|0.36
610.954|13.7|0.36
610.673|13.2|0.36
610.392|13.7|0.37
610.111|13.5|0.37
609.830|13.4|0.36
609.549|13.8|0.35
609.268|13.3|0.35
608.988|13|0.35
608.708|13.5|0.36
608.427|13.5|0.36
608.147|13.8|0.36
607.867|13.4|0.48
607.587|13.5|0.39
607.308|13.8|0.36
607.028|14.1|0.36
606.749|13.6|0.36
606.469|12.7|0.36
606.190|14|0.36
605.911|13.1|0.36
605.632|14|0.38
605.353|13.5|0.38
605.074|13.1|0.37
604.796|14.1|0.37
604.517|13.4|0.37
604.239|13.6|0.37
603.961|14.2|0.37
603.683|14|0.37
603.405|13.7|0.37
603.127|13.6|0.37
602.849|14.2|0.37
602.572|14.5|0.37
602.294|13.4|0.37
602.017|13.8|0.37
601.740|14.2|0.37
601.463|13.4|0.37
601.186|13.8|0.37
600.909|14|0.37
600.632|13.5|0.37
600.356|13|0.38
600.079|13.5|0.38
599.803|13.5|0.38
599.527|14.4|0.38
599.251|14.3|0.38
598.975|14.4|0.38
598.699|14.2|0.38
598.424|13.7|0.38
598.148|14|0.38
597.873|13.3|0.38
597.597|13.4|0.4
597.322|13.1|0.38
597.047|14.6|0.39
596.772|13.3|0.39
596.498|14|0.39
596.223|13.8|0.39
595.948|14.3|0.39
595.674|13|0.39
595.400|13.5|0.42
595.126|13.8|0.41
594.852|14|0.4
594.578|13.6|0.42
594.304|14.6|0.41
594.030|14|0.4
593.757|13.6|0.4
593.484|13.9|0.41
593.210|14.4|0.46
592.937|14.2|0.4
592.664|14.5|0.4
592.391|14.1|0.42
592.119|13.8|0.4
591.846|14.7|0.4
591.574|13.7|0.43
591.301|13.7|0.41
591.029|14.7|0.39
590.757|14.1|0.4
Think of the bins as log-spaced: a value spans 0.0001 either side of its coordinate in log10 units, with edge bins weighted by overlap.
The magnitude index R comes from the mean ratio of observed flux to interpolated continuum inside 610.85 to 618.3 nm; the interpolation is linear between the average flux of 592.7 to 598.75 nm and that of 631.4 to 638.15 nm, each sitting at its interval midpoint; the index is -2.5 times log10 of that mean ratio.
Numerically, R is 0.011 mag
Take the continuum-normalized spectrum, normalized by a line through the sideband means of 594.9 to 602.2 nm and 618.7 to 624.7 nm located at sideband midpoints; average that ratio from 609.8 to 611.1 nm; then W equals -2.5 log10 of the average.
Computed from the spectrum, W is -0.01 mag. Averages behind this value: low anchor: 13.8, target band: 13.5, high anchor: 13.1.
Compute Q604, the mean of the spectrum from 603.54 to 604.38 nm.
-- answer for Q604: 13.9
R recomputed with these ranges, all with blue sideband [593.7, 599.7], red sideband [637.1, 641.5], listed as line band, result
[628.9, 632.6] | -0.01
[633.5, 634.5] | 0.02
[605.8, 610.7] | 0.01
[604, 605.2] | 0.01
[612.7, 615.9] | 0.01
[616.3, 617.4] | 0.03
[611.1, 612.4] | 0.01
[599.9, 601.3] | 0.02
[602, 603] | -0.02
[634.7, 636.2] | -0.01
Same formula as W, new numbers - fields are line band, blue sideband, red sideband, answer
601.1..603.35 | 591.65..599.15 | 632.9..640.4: -0.01 mag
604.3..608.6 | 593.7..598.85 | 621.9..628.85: -0.01 mag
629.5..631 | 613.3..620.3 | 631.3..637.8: -0.05 mag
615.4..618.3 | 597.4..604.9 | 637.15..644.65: 0.02 mag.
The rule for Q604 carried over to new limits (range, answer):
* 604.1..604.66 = 13.5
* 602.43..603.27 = 14.1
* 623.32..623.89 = 13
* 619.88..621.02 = 13.2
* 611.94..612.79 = 13.2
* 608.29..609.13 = 13.3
